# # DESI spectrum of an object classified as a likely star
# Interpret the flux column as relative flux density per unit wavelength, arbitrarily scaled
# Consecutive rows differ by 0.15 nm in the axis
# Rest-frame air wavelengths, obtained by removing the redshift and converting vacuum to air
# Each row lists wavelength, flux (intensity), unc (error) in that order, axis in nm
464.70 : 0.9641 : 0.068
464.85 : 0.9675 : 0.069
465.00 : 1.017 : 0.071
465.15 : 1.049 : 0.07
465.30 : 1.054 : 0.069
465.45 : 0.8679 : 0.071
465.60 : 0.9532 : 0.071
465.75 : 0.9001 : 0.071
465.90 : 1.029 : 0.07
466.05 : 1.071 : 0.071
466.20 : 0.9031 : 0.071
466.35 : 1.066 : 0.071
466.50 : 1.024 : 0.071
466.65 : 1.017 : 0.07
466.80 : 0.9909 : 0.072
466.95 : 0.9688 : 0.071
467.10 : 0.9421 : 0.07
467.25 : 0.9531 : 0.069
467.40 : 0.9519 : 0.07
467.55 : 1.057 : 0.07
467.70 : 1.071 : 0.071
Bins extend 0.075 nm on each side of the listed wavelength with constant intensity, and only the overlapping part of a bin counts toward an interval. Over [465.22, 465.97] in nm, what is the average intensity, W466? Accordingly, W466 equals 0.961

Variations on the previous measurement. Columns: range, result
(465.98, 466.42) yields 1.01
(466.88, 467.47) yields 0.954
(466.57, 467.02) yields 0.993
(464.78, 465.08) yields 0.994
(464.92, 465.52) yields 0.998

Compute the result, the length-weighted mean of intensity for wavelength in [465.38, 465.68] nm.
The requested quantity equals 0.911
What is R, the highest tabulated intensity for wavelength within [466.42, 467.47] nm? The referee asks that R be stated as 1.024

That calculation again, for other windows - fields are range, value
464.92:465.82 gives 1.054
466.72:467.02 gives 0.9909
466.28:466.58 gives 1.066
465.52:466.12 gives 1.071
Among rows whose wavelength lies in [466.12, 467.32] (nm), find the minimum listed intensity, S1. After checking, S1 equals 0.9031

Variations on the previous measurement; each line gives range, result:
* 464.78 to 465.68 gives 0.8679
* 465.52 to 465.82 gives 0.9001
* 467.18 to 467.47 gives 0.9519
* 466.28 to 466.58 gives 1.024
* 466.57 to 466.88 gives 0.9909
